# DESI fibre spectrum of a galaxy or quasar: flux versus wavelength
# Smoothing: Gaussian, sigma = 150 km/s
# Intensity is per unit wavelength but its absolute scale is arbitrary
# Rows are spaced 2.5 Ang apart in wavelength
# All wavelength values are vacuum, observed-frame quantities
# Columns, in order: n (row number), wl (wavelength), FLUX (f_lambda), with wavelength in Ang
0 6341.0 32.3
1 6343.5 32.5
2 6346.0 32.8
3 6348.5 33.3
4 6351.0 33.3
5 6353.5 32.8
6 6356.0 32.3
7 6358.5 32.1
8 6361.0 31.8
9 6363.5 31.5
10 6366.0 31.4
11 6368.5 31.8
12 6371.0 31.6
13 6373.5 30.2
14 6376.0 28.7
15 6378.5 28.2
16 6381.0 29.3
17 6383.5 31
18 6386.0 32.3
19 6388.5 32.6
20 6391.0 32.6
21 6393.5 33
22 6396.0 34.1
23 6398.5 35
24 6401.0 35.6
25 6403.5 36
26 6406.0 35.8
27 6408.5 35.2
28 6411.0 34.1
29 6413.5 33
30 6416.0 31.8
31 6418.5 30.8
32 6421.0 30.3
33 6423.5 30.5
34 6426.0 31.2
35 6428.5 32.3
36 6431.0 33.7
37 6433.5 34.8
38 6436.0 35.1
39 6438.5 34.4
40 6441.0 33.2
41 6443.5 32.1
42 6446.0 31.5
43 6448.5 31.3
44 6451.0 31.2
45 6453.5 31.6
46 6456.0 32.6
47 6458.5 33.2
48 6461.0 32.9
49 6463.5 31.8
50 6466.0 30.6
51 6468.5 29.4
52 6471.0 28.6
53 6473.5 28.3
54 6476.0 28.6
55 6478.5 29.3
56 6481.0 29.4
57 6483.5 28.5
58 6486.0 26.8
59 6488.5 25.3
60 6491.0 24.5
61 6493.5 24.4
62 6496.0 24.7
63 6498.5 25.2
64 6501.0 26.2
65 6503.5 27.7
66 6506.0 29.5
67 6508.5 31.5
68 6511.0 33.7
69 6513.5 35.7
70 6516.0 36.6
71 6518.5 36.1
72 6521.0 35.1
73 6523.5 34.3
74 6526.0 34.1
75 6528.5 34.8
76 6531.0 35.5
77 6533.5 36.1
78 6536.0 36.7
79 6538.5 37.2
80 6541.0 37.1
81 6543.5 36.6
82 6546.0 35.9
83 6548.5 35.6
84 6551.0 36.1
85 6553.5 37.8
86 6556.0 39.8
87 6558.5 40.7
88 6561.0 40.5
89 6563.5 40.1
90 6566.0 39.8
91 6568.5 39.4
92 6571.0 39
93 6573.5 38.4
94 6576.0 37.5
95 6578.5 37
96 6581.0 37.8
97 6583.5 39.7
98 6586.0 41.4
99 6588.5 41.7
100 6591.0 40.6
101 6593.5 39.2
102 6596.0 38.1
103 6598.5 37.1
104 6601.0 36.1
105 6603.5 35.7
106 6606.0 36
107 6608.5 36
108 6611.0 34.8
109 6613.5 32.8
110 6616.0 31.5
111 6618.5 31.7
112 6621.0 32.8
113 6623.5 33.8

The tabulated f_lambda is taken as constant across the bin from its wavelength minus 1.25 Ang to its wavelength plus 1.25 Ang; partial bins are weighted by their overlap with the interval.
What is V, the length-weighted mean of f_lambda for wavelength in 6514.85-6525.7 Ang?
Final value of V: 35.4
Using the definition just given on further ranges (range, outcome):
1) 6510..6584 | 37.1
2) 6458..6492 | 29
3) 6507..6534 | 34.8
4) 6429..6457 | 32.9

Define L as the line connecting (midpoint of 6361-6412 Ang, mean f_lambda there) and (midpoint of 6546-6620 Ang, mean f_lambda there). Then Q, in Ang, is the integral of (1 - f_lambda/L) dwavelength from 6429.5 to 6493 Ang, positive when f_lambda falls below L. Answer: 6.8 Ang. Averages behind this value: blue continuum 32.5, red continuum 37.6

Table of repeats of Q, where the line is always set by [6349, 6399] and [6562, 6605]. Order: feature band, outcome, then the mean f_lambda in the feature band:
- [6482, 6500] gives 5.0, 25.7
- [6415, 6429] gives 1.0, 31.1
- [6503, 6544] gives 2.3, 34.7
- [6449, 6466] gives 1.2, 32.1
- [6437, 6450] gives 0.6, 32.5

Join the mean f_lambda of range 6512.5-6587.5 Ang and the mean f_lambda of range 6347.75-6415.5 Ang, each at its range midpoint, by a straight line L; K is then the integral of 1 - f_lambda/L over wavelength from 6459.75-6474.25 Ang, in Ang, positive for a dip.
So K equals 1.9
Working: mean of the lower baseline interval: 32.5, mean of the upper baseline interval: 37.4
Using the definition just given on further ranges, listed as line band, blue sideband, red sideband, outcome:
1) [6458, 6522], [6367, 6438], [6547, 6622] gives 9.60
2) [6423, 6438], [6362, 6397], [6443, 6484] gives -1.08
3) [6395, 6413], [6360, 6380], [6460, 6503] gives -3.18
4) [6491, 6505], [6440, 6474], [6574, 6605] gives 3.32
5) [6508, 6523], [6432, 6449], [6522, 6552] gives 0.14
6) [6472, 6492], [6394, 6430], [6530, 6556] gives 4.23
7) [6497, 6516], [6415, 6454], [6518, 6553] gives 2.47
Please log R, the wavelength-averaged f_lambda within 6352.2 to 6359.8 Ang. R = 32.4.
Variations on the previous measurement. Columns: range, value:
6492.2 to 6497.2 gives 24.5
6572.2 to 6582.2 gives 37.7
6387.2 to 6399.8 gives 33.5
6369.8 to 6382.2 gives 29.6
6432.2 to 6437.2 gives 34.9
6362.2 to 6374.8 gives 31.3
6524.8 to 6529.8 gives 34.5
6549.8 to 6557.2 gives 37.9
